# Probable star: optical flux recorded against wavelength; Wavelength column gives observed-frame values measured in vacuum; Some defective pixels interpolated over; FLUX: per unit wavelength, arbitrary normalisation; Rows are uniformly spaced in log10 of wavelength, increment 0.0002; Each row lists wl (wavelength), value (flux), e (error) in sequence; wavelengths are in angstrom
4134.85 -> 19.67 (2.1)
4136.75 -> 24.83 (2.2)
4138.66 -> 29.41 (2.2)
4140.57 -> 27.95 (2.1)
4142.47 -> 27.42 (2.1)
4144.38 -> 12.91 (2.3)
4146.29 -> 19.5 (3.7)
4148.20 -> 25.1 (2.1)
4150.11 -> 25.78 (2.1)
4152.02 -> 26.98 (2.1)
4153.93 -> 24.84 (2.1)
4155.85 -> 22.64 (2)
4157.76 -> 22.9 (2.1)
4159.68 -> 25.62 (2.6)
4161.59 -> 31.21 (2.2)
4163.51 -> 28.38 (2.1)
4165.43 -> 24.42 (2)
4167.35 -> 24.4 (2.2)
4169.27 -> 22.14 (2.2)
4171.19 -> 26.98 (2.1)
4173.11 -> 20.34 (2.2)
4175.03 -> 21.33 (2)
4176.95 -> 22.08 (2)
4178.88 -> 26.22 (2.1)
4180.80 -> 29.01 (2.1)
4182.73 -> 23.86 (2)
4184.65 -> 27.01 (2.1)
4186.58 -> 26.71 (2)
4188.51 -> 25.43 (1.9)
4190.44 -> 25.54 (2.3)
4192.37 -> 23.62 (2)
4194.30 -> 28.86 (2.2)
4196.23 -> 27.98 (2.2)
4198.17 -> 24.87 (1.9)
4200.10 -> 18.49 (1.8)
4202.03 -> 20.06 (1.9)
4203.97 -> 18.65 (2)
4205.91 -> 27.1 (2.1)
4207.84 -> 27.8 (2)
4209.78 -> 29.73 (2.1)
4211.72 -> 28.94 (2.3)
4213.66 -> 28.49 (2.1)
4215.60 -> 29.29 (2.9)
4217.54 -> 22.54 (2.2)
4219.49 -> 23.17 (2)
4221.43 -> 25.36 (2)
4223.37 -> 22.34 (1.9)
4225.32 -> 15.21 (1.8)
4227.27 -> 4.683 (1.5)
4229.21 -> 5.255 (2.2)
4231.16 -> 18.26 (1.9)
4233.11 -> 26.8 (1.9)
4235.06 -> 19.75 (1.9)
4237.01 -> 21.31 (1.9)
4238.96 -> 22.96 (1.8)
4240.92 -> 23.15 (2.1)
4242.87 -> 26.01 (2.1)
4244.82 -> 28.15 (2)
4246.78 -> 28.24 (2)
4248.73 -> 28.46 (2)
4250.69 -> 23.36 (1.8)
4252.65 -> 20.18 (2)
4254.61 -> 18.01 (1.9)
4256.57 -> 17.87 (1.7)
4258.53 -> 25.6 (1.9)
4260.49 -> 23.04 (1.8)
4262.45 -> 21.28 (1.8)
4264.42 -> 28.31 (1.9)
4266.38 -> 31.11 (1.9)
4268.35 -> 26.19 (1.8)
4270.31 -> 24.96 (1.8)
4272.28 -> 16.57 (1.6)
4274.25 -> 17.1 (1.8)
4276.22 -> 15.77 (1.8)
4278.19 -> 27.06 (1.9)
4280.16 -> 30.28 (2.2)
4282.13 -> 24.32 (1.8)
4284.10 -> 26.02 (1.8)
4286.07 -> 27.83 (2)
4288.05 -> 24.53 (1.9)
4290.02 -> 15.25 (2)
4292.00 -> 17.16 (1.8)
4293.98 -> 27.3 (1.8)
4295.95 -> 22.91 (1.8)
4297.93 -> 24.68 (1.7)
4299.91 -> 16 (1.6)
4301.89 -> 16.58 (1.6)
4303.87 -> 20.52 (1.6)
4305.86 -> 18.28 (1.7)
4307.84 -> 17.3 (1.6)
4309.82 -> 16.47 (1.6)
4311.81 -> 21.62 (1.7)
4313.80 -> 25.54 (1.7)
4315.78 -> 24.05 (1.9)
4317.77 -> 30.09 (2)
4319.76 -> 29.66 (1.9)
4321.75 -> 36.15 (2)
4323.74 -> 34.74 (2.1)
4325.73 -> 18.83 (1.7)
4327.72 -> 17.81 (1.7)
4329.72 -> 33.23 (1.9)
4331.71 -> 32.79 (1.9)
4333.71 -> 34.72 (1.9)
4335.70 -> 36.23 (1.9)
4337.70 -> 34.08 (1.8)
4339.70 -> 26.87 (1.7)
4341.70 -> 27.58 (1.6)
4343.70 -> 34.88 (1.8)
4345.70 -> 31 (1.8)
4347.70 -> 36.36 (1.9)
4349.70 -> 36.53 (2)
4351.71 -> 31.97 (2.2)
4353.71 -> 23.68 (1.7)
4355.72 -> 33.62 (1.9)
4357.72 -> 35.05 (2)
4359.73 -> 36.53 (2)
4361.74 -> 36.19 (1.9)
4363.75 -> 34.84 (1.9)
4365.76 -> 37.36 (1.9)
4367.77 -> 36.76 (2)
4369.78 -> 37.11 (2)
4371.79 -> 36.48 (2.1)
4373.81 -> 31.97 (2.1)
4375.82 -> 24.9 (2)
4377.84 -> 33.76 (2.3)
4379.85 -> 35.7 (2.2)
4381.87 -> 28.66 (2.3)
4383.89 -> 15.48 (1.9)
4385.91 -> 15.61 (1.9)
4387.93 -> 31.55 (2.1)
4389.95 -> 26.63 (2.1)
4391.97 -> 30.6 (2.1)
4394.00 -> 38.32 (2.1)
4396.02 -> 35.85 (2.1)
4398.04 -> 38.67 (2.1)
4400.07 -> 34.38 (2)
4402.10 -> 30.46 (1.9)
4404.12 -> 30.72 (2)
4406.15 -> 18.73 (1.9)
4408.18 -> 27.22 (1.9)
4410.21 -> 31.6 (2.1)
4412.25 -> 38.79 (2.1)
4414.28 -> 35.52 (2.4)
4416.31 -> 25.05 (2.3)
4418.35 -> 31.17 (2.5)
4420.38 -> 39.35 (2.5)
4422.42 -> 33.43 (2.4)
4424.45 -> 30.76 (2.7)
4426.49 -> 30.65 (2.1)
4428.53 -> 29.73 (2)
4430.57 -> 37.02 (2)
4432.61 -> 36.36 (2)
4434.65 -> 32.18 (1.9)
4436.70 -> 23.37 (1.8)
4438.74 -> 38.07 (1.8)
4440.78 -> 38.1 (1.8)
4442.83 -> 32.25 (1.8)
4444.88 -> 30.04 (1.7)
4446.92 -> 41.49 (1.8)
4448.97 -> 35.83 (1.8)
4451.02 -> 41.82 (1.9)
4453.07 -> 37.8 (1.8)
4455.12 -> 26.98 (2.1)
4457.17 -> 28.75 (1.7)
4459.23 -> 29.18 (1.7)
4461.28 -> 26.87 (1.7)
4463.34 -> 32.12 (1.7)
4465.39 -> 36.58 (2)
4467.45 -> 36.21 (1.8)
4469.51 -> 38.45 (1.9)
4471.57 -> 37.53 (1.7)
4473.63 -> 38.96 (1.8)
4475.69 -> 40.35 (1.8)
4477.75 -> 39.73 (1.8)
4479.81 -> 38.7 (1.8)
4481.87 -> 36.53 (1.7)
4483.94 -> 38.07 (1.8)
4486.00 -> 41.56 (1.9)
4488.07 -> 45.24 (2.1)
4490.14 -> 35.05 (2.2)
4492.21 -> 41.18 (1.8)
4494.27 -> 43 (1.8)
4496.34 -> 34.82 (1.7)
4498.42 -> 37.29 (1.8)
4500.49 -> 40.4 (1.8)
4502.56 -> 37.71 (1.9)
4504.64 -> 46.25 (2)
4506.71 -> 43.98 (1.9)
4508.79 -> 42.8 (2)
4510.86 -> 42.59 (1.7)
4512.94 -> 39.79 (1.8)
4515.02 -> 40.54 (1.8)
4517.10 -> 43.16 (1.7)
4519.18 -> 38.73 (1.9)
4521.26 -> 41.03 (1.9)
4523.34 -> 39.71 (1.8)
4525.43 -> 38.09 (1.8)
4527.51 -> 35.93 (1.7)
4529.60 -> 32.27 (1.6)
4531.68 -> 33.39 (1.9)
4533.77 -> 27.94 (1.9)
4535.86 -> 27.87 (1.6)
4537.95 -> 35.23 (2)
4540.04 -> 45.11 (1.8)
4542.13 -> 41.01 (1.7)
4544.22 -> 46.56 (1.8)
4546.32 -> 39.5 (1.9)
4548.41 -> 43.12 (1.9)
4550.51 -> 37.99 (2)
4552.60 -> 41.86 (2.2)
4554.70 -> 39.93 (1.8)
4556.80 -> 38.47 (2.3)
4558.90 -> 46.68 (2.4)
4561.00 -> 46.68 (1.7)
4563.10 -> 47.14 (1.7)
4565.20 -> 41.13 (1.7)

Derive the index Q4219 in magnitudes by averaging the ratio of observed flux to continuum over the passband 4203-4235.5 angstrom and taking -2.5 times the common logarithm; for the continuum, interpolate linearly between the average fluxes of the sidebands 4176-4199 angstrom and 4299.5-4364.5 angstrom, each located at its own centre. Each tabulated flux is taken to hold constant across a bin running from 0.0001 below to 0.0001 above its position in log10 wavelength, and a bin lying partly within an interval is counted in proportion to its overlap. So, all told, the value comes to 0.20 mag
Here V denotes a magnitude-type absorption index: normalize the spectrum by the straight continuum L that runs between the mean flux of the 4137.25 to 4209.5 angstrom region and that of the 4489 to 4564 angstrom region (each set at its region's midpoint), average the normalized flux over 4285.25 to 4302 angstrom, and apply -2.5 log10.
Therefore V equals 0.354 mag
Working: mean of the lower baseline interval 24.7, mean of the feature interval 21.5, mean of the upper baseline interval 39.8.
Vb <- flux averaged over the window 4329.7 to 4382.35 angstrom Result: 33.3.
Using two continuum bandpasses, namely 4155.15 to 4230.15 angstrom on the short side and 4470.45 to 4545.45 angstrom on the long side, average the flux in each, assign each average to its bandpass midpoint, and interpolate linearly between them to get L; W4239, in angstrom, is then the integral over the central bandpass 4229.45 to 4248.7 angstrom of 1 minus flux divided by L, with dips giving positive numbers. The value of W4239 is 2.02 angstrom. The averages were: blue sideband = 23.8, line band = 23.4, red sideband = 39.1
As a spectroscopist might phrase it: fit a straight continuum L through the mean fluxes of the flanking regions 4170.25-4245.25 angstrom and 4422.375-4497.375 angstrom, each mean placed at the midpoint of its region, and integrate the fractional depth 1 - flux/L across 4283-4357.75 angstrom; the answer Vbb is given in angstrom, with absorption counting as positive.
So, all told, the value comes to 5.8 angstrom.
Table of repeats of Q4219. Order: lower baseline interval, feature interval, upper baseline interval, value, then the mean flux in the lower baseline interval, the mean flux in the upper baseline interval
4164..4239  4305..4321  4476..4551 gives 0.25 mag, 23.3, 39.2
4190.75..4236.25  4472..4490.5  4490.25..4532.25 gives -0.04 mag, 22.5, 39.6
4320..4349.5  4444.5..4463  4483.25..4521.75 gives 0.14 mag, 31.2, 40.7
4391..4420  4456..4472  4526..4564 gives 0.07 mag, 32.1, 39.2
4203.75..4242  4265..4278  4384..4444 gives 0.09 mag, 22.1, 31.6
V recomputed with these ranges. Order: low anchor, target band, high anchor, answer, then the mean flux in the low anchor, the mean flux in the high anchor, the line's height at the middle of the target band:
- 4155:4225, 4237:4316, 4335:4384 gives 0.26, 25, 32.8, 29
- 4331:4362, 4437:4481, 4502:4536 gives 0.04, 32.9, 38.6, 36.6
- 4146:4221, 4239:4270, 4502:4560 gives 0.15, 25.1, 39.6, 28.1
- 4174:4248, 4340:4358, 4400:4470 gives -0.10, 23.5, 32.7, 29.2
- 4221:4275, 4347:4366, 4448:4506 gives -0.17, 21.8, 37.3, 29.1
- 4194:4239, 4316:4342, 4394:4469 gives -0.08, 22.3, 33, 27.9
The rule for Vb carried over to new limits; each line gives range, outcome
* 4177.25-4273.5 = 23.6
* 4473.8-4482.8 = 38.9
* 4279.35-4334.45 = 24.4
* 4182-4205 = 24.3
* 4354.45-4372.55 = 35.8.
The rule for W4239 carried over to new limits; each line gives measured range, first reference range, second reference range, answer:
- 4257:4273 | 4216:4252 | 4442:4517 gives -0.66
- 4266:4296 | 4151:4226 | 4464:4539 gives 5.87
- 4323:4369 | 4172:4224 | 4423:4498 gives -1.84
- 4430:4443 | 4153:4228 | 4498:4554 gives 0.51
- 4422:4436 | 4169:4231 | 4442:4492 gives 0.70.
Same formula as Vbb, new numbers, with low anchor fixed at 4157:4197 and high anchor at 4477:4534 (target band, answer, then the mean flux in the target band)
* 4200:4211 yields 1.03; 24.2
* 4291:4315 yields 8.08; 20.4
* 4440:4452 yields 0.08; 36.5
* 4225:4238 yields 5.54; 15.9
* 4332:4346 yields -0.01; 32.3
